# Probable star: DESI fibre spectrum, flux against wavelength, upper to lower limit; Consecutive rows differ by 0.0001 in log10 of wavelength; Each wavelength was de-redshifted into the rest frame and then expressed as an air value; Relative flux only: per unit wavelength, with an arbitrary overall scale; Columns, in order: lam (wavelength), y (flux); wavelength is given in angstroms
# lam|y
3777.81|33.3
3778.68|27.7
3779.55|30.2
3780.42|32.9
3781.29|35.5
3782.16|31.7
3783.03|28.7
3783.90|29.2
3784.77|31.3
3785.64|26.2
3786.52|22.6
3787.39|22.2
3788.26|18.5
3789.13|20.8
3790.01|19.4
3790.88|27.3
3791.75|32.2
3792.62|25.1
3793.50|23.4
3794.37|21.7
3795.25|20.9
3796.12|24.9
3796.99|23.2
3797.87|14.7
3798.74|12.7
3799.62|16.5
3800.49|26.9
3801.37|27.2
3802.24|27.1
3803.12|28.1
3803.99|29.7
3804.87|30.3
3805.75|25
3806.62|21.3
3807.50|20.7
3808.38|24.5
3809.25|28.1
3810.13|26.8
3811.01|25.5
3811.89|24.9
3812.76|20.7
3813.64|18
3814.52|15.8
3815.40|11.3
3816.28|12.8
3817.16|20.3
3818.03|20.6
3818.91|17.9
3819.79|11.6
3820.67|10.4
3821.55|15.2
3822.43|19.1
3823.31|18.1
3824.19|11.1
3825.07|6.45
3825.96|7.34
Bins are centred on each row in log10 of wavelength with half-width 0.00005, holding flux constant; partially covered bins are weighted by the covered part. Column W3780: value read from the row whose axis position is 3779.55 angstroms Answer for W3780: 30.2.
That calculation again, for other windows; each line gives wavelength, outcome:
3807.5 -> 20.7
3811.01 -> 25.5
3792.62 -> 25.1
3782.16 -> 31.7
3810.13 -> 26.8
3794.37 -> 21.7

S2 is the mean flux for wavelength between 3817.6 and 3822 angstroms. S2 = 15.1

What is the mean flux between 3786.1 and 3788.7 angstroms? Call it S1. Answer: 21.1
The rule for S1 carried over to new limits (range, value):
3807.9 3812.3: 25.9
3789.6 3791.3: 23.4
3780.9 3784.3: 31.3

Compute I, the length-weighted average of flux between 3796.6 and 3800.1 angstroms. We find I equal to 16.8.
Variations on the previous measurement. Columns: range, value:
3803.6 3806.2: 28.2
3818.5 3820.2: 14.7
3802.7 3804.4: 29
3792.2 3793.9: 24.2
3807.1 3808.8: 22.6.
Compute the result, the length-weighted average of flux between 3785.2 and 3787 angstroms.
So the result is 24.3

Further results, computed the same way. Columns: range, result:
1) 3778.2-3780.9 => 30.4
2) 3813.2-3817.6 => 15.7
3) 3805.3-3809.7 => 23.9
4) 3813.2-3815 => 16.7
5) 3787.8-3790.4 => 19.6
